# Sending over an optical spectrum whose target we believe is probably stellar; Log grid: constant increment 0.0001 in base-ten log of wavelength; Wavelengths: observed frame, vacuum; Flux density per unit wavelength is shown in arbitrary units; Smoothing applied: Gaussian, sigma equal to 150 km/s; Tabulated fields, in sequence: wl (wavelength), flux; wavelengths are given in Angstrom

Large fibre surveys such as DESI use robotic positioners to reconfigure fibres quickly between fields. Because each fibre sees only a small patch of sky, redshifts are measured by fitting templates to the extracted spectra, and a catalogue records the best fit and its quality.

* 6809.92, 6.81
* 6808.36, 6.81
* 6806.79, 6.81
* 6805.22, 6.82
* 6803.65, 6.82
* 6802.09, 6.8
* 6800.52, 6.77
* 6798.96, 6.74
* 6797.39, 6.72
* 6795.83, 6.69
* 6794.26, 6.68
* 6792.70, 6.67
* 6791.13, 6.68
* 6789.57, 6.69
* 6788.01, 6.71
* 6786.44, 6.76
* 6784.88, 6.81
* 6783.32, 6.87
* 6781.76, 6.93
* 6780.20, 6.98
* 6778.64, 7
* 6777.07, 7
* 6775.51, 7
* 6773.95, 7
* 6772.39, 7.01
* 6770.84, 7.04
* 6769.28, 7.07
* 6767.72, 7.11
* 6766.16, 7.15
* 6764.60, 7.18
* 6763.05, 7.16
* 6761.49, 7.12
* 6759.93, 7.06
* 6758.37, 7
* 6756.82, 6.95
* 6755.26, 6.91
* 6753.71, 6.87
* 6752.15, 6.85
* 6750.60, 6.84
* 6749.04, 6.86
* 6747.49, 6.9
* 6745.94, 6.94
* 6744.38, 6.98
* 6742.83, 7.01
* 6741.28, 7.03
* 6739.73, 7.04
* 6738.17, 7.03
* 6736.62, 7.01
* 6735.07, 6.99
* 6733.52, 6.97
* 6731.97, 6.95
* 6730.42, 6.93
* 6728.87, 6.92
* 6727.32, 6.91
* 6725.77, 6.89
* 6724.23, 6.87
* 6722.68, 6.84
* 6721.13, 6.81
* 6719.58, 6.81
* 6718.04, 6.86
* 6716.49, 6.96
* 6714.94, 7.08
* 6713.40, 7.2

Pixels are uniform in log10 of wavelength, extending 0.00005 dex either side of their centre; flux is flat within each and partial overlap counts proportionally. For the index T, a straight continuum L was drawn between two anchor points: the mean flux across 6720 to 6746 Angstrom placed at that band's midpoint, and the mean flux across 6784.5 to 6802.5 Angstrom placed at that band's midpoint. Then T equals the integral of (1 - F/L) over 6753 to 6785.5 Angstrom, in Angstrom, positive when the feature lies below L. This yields -1.0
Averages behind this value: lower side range 6.95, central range 7.01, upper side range 6.72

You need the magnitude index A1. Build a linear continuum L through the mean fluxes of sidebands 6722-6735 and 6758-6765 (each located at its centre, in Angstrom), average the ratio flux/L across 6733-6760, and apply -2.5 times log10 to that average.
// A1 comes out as 0.01 mag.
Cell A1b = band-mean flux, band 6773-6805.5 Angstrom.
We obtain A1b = 6.82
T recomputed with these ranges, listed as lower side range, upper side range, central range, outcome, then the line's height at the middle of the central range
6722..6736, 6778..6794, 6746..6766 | -0.3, 6.87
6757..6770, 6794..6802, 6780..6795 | 0.2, 6.84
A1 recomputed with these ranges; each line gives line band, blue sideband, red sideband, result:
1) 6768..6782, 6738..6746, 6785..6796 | -0.03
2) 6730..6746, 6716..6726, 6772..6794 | -0.02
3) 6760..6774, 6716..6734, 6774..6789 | -0.03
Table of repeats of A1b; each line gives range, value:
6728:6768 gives 6.99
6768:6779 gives 7.02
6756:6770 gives 7.09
